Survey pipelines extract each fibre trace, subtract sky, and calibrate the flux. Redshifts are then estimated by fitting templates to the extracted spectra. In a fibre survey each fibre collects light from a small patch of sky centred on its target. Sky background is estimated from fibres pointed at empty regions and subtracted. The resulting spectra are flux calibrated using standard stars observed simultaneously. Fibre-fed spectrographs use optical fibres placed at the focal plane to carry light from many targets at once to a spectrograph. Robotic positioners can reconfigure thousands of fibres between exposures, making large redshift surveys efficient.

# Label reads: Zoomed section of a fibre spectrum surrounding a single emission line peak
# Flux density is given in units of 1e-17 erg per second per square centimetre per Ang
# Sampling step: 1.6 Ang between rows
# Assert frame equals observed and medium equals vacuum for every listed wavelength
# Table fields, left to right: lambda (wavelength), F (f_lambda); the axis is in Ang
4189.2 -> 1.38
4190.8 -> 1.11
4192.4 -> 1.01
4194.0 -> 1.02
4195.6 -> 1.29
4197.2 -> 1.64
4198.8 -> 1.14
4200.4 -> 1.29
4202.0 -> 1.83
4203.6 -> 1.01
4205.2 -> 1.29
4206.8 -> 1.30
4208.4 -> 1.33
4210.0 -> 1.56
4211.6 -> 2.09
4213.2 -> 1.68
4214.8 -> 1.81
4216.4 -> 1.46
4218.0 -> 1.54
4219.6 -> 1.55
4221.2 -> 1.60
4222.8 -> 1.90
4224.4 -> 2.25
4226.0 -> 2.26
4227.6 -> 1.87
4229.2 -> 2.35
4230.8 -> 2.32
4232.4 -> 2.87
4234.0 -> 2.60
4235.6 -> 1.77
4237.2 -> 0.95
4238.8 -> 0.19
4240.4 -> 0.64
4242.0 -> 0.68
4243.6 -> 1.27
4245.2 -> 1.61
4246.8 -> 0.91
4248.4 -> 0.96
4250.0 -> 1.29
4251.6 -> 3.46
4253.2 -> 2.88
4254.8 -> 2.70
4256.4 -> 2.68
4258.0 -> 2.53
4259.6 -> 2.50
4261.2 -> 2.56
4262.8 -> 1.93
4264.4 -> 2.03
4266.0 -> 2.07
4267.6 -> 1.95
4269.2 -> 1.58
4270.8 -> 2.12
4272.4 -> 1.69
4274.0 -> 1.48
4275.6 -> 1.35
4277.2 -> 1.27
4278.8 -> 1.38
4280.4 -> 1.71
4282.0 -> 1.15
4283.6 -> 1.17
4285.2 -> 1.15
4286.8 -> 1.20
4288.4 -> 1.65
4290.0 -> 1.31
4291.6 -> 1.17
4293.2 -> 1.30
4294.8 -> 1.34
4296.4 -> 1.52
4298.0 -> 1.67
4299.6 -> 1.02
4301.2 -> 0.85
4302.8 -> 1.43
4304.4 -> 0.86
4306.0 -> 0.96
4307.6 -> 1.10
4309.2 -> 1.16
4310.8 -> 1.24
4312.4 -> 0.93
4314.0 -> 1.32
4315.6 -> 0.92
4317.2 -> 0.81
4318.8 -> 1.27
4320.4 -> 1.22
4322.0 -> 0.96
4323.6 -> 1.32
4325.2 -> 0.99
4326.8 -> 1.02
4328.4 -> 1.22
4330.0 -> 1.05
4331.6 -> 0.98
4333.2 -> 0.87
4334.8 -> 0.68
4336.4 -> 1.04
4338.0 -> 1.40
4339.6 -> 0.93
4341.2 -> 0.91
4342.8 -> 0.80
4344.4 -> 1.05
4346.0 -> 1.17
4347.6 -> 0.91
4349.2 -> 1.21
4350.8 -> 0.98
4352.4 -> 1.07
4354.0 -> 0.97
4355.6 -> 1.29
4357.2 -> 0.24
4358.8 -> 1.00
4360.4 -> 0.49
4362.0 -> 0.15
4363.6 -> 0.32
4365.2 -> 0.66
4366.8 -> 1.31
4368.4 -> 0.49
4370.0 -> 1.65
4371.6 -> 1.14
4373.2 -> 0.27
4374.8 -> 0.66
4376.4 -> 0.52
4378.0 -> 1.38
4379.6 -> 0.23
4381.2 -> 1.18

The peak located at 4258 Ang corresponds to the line C IV 1549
